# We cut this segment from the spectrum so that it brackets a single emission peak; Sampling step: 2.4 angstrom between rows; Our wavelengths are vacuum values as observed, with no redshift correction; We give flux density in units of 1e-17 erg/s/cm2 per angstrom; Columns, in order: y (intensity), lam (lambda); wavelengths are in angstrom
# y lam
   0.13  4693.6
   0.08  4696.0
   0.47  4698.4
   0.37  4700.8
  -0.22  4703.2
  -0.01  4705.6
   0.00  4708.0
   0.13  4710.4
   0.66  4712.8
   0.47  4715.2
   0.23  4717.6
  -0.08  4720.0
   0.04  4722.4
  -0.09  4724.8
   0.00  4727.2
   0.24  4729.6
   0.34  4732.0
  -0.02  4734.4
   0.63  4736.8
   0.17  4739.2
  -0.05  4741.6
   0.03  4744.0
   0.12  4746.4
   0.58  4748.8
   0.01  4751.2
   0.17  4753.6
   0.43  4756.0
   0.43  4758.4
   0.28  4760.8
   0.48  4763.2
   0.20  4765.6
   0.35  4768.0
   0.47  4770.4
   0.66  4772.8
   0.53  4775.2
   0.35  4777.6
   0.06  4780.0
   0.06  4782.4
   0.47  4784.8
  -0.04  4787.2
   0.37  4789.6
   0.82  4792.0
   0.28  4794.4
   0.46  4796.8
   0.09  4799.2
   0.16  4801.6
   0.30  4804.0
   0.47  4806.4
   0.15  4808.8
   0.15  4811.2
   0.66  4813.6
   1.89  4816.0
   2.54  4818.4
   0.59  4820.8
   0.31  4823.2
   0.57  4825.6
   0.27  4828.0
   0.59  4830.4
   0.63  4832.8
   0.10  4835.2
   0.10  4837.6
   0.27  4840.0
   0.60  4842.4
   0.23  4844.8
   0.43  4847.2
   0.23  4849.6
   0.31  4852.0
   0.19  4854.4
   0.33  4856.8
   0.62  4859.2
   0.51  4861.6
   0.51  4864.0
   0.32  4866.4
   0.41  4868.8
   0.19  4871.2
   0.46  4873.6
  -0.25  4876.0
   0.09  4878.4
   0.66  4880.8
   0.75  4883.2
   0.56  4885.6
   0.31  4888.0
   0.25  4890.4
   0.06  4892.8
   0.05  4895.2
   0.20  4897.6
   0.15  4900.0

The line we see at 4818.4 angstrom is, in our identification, [O II] 3727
